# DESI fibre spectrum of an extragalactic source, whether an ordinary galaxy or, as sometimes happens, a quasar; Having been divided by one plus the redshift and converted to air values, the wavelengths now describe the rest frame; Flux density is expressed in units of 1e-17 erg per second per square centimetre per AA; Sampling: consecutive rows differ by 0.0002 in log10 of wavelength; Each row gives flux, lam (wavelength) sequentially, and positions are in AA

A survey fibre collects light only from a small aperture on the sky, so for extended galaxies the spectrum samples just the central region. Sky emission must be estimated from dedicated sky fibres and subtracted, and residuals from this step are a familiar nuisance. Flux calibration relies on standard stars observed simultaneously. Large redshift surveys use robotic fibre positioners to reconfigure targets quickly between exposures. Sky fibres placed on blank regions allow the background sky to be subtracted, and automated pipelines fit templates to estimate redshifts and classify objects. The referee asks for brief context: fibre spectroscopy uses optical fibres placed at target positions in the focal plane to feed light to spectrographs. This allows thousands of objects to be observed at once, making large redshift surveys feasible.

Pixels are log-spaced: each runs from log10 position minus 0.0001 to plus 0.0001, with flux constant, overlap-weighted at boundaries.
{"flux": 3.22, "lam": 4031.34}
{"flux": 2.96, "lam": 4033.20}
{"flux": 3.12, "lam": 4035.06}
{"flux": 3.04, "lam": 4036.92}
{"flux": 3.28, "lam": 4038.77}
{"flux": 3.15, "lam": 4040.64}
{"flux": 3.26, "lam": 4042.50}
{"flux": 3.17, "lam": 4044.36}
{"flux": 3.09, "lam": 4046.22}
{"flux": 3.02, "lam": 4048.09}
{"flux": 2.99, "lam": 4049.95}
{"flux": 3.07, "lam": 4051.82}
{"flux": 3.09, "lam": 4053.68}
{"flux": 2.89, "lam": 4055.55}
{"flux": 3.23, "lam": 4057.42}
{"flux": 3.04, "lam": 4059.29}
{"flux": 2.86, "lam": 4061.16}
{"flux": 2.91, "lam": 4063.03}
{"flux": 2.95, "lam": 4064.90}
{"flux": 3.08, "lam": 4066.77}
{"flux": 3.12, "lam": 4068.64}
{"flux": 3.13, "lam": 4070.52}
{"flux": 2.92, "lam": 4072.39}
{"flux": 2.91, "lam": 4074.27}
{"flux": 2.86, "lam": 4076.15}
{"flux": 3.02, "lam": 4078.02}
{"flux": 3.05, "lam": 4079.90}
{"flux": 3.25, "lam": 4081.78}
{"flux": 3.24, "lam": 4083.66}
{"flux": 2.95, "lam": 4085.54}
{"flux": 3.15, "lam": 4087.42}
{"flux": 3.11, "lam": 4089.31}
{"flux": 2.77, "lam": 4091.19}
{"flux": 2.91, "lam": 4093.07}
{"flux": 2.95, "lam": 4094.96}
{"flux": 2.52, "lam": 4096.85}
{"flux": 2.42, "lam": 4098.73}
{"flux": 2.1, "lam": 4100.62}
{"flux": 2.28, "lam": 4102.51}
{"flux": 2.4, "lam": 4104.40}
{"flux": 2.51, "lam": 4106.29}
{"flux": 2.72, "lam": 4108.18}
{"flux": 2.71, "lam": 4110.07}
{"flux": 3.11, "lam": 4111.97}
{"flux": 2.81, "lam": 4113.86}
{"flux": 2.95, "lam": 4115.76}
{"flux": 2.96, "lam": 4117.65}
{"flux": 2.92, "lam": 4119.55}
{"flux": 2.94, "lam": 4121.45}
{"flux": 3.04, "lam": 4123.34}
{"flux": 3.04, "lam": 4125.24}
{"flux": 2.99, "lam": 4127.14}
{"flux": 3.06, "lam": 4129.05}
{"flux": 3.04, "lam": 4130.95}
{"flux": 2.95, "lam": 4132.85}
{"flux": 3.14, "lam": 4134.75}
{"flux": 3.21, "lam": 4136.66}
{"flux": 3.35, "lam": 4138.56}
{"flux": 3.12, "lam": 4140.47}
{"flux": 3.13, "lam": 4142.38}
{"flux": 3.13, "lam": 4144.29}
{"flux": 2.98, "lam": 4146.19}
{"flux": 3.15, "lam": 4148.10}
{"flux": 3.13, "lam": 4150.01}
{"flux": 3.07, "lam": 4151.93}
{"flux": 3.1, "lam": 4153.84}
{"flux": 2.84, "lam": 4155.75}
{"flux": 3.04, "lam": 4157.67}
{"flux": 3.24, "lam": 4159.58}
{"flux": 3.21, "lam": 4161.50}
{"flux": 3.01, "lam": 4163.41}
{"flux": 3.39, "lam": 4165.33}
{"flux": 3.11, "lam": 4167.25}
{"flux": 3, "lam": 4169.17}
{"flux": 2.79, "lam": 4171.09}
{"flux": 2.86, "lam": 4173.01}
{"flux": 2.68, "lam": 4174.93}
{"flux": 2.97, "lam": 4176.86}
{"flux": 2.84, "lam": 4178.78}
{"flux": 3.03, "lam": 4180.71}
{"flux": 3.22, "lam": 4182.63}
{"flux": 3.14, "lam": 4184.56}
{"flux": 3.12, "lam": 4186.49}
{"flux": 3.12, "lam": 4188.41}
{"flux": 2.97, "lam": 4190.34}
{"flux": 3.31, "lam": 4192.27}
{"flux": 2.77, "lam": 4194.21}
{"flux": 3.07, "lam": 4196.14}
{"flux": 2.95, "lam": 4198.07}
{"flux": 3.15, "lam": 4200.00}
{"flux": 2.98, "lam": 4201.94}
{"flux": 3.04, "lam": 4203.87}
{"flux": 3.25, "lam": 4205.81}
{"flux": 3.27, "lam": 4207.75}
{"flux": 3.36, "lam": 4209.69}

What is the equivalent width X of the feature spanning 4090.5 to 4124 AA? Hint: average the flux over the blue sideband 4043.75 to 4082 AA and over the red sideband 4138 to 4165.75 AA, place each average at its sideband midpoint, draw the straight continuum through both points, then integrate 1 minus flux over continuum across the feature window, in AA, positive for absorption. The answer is 3.8 AA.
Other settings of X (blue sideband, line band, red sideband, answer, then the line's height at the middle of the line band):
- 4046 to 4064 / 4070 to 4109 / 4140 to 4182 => 2.7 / 3.02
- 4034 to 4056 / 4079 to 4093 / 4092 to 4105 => -2.2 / 2.65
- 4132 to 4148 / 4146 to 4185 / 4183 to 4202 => 0.8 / 3.1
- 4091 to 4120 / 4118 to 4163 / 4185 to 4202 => -3.9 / 2.83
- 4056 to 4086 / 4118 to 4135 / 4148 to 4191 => 0.2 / 3.04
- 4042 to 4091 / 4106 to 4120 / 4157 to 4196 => 0.9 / 3.04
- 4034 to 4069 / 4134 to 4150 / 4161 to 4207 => -0.5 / 3.05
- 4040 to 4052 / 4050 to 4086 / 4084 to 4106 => -1.4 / 2.92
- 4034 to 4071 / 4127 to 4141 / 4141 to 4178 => -0.3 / 3.05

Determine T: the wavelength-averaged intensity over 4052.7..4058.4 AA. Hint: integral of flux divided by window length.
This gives 3.07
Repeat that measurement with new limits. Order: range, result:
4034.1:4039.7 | 3.15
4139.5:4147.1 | 3.09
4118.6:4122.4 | 2.93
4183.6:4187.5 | 3.13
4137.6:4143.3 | 3.2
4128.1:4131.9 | 3.05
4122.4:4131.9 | 3.03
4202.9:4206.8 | 3.14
